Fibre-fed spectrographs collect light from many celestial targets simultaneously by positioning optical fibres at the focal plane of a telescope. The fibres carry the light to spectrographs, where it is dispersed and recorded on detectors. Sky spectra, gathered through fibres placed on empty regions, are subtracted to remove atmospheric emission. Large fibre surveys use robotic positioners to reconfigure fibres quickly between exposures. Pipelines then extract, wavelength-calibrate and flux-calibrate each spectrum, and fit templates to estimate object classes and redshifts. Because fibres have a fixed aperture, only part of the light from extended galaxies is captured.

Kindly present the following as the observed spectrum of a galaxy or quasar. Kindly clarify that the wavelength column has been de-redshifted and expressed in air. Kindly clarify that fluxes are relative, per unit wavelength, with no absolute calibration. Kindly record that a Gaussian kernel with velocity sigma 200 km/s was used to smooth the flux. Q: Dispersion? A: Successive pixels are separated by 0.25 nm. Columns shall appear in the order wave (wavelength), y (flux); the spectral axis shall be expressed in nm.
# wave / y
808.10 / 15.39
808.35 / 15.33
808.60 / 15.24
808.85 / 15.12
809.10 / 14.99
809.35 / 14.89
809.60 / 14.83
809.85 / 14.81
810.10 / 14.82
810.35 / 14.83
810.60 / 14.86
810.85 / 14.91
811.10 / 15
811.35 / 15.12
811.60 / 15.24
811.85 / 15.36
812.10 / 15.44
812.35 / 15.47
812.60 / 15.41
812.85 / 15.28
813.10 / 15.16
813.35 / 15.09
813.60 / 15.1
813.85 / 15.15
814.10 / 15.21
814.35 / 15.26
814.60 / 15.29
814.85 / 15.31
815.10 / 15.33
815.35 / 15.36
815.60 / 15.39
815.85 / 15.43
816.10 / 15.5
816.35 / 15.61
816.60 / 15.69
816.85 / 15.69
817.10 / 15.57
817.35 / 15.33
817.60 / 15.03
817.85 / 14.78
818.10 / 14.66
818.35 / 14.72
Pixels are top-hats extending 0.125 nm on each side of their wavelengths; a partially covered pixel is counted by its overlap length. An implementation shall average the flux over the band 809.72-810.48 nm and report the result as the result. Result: 14.8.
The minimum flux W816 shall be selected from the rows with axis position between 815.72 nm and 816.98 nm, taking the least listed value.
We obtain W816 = 15.43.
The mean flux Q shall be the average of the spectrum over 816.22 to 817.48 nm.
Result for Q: 15.6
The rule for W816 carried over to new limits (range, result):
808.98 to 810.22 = 14.81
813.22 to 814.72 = 15.09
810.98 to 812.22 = 15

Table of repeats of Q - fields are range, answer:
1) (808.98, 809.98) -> 14.9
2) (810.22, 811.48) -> 14.9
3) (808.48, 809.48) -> 15.1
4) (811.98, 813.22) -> 15.4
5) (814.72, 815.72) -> 15.3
